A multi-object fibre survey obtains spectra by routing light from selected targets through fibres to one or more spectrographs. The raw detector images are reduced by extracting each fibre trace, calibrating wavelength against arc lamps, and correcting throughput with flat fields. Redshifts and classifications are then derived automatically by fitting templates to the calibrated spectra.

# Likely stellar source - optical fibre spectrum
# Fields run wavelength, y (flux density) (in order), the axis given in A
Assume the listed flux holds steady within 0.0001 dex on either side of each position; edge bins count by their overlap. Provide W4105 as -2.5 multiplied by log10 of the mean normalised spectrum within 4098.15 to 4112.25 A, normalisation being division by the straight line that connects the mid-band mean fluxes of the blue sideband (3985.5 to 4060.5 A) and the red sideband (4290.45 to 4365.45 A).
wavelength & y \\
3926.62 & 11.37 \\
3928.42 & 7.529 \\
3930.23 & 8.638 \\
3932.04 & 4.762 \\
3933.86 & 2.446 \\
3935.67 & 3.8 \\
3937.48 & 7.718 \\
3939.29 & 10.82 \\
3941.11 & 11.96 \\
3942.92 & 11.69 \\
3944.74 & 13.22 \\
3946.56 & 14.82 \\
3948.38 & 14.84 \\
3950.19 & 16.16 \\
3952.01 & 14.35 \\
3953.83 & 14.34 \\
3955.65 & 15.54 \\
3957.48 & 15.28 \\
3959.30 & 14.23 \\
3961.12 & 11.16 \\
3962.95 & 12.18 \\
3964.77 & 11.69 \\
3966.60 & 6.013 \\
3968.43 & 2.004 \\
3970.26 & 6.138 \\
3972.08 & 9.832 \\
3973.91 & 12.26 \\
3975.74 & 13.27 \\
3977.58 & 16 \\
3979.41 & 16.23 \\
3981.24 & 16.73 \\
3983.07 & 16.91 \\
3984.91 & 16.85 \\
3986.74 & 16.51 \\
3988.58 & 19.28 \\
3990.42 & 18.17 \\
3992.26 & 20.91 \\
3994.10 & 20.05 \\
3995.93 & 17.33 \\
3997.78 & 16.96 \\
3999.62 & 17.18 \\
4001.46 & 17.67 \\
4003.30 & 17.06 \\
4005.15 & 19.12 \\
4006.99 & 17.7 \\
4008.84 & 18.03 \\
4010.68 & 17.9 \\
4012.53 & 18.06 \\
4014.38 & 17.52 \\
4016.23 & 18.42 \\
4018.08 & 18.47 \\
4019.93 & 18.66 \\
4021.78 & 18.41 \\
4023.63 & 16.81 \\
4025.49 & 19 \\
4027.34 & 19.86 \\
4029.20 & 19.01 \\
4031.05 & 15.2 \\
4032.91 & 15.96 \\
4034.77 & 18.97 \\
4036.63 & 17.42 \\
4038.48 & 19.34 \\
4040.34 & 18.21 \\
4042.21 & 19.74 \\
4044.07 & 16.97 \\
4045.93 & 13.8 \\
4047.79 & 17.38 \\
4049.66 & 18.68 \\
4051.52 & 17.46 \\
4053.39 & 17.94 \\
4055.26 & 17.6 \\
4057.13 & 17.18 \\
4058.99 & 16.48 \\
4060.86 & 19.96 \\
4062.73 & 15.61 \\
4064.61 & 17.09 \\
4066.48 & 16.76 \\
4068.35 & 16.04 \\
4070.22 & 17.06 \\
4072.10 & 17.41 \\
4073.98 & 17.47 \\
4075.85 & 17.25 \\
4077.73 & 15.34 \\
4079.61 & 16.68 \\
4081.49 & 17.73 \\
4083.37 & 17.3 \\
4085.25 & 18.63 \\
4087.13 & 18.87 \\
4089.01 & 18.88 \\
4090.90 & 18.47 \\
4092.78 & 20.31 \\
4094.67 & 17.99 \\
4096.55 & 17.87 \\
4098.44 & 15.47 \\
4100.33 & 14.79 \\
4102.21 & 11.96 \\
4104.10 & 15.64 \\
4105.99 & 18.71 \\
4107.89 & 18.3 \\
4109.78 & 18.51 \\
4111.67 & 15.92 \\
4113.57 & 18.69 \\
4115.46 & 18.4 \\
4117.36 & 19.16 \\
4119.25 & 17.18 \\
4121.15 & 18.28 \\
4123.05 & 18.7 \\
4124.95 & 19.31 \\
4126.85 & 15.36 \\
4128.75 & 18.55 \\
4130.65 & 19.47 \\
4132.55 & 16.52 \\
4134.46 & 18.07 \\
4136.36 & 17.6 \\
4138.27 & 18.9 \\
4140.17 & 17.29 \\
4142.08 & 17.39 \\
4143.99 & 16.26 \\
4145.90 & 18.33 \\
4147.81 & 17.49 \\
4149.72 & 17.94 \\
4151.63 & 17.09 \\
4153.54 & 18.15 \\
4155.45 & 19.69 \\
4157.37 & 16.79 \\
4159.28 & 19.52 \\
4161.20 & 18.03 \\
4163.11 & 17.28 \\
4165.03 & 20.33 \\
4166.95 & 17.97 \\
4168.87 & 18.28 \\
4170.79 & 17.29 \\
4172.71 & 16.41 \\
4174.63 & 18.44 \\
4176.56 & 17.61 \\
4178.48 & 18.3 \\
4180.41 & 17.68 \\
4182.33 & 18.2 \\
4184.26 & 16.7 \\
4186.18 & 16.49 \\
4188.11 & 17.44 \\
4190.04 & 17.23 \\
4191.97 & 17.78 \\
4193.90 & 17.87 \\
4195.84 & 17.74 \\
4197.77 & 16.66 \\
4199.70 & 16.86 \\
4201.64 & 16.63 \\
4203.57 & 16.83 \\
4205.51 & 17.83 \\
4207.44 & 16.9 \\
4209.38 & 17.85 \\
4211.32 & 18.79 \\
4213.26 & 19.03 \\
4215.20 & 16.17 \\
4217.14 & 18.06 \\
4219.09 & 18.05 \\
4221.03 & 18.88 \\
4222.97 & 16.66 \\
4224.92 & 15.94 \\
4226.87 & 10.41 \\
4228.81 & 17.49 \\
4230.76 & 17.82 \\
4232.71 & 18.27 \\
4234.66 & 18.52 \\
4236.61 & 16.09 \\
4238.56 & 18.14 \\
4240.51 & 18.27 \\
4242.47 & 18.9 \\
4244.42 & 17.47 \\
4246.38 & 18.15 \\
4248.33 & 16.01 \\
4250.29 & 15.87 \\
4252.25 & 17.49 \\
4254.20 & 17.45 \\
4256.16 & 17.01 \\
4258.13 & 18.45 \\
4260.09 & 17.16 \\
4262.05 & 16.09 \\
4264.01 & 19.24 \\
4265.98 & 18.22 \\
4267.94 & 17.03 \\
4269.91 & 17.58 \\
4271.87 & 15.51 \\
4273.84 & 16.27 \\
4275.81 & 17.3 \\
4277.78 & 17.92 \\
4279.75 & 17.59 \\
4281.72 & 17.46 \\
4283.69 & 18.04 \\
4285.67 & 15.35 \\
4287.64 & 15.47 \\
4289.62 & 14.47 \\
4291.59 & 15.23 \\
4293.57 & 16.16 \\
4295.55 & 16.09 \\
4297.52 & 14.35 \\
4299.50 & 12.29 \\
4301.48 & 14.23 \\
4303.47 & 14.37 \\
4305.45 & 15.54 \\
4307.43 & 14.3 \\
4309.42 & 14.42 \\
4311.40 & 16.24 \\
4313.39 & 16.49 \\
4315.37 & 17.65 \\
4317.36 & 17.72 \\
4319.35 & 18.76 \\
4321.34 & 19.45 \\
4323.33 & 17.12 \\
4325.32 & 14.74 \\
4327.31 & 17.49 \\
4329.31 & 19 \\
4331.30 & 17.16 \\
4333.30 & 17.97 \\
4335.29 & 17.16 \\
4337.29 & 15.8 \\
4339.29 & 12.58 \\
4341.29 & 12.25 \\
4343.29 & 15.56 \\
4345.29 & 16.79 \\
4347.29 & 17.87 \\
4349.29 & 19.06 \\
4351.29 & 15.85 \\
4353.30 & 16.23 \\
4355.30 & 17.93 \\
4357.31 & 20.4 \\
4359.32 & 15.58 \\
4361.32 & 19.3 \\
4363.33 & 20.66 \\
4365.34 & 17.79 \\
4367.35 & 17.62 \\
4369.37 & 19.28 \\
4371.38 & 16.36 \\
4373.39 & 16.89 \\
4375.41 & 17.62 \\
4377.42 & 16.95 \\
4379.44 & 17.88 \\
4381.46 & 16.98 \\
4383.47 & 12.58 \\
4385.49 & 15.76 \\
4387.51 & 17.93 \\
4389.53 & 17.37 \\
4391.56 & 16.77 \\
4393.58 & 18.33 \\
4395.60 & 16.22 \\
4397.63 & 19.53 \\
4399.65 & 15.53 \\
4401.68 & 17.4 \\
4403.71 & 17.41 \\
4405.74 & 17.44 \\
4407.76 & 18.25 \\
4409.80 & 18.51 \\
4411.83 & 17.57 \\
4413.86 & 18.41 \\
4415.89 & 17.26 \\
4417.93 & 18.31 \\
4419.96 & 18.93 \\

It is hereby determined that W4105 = 0.09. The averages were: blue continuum 17.9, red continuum 16.5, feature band 16.2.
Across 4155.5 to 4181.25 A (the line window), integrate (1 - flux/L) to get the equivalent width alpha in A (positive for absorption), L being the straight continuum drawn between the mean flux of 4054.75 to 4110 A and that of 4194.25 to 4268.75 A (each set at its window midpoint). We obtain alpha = -1.1 A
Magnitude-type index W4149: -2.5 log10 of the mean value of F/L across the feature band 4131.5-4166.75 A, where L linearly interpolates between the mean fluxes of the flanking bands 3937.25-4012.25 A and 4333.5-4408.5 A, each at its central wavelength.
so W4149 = -0.14 mag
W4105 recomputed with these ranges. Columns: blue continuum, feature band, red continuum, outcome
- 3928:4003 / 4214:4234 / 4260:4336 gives -0.07 mag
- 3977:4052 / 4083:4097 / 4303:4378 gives -0.06 mag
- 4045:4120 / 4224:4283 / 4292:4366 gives -0.03 mag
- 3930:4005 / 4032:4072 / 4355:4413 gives -0.22 mag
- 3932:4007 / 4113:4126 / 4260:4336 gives -0.23 mag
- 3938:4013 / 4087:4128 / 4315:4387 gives -0.13 mag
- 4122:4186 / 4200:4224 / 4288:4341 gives -0.03 mag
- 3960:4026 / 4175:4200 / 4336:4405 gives -0.07 mag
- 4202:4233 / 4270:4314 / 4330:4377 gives 0.09 mag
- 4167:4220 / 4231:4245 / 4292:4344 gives -0.06 mag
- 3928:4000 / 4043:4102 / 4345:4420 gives -0.22 mag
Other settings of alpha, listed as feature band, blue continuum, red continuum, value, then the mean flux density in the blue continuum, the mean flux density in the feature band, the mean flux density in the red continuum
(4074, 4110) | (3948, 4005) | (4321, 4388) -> -4.4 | 14.7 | 17.3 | 17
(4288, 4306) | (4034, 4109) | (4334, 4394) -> 2.4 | 17.4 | 14.8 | 17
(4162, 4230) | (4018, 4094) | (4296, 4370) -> -0.8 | 17.7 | 17.4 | 16.7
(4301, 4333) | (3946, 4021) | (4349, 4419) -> 1.0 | 15.4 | 16.6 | 17.5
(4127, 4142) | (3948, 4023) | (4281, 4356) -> -2.0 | 15.5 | 17.9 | 16.2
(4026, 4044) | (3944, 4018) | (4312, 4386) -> -3.0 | 15.3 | 18.2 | 17.1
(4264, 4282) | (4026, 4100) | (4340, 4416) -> 0.1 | 17.6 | 17.3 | 17.3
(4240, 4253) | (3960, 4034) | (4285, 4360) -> -1.0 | 15.9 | 17.4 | 16.2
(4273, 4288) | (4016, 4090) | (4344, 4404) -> 0.4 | 17.6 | 17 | 17.4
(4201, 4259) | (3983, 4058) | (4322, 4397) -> 0.1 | 17.9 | 17.3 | 17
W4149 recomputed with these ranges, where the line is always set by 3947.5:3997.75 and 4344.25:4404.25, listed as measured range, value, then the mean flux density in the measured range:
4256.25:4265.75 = -0.07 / 17.7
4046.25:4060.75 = -0.17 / 17.5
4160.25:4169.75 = -0.17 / 18.4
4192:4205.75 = -0.08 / 17.2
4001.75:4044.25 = -0.23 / 18.1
